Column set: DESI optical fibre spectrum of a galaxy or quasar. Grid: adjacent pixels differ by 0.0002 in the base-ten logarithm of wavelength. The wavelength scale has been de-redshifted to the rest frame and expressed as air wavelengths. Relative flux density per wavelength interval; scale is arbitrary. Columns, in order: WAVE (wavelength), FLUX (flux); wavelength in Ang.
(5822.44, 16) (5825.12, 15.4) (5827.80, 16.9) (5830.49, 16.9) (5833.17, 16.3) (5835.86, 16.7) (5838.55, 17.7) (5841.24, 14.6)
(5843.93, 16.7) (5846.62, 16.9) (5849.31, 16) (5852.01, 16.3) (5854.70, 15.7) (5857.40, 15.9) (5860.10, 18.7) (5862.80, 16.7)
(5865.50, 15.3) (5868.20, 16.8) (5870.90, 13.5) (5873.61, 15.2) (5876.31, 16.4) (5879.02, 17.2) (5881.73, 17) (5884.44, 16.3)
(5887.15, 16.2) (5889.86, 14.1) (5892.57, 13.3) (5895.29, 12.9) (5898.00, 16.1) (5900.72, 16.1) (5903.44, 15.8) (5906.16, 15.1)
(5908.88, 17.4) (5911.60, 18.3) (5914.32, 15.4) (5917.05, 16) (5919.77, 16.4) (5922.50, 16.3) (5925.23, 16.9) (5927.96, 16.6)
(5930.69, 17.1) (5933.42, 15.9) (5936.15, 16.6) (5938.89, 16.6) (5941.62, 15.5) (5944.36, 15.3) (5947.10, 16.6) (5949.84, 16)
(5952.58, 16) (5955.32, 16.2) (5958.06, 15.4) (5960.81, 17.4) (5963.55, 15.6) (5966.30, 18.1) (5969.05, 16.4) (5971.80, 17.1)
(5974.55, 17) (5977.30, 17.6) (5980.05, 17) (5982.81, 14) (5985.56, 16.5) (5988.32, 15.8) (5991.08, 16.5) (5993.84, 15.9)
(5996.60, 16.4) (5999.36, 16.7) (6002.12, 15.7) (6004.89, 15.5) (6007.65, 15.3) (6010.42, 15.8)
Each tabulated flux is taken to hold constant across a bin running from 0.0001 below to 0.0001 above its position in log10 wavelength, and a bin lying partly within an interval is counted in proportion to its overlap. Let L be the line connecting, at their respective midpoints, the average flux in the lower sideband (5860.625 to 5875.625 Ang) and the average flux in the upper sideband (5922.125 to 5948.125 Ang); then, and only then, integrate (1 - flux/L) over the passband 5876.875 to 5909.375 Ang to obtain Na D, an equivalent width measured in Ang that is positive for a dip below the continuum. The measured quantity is 0.7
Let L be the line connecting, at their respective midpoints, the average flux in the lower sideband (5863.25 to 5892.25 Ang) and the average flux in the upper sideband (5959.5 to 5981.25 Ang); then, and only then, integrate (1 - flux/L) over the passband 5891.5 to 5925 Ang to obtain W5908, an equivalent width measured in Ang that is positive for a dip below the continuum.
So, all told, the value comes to 0.7 Ang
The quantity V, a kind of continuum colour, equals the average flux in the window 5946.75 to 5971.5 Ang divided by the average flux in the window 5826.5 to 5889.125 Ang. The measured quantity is 1.01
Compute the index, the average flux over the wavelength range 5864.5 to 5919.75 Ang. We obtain 15.7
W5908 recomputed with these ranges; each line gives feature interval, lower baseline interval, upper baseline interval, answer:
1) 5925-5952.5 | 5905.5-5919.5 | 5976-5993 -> 0.2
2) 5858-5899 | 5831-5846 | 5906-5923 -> 1.9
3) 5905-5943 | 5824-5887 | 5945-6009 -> -0.3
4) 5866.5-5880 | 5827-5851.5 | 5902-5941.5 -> 0.6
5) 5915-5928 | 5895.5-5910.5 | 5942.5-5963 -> -0.3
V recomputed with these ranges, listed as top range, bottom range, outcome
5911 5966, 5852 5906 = 1.04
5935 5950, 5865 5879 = 1.03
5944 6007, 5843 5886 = 1.00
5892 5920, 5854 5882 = 0.97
